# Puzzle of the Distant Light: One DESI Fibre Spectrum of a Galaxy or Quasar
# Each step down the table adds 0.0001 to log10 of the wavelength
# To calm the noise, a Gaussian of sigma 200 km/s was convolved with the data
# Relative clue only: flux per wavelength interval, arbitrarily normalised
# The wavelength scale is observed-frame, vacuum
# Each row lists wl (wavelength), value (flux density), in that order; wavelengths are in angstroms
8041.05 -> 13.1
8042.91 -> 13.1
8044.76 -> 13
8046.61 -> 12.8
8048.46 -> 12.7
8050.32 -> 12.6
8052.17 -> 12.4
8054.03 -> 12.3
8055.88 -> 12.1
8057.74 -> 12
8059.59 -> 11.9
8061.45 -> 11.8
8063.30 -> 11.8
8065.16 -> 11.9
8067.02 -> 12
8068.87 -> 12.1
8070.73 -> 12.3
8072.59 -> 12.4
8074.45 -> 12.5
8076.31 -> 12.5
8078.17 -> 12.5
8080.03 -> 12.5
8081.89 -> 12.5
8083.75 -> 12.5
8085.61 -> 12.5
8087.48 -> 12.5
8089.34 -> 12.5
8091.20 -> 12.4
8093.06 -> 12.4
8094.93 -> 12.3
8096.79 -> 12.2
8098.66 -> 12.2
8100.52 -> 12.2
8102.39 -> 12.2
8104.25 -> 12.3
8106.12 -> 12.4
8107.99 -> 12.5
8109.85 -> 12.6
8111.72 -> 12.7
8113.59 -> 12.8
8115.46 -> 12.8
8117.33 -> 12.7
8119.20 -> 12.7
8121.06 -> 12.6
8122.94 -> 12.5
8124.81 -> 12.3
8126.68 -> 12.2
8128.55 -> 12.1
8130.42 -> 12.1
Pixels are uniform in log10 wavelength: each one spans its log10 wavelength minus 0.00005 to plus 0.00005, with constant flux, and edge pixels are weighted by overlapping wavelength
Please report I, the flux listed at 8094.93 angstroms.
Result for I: 12.3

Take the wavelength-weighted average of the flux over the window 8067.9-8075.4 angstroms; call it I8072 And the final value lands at 12.3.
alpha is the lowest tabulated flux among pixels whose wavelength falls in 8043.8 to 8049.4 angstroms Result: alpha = 12.7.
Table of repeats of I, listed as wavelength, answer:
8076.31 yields 12.5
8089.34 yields 12.5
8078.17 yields 12.5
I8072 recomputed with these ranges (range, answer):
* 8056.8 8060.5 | 12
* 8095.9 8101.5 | 12.2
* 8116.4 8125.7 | 12.6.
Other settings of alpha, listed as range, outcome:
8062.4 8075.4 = 11.8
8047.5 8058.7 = 12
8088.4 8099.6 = 12.2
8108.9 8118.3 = 12.6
